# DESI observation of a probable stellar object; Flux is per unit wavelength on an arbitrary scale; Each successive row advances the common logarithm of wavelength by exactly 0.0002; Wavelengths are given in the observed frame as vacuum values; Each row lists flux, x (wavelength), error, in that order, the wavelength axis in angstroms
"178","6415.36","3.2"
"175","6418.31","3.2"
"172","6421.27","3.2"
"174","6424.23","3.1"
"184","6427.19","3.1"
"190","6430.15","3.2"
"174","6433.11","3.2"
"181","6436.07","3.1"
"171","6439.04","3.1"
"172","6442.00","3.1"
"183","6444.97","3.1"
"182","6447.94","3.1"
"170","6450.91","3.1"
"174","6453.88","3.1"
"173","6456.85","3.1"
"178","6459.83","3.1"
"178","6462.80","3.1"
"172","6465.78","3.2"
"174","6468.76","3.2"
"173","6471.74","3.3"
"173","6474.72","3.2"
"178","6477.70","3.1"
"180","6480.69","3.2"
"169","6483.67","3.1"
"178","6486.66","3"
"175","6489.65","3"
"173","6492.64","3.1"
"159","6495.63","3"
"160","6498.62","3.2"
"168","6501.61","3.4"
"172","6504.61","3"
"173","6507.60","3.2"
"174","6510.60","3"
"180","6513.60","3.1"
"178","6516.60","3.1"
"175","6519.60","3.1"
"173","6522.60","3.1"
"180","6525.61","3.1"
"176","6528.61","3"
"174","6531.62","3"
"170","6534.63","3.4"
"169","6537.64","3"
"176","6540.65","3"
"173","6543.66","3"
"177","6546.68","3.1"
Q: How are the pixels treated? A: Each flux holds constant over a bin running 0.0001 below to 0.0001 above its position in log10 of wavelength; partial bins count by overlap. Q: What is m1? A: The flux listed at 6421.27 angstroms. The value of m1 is 172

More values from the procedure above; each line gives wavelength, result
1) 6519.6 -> 175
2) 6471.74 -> 173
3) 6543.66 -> 173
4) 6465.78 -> 172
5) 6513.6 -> 180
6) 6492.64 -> 173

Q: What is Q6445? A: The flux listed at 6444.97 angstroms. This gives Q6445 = 183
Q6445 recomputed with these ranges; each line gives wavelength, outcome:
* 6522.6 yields 173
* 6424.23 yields 174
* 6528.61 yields 176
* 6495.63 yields 159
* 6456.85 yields 173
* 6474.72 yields 173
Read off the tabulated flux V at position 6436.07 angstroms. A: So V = 181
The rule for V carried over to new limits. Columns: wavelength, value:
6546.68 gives 177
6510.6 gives 174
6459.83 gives 178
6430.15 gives 190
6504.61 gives 172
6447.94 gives 182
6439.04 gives 171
